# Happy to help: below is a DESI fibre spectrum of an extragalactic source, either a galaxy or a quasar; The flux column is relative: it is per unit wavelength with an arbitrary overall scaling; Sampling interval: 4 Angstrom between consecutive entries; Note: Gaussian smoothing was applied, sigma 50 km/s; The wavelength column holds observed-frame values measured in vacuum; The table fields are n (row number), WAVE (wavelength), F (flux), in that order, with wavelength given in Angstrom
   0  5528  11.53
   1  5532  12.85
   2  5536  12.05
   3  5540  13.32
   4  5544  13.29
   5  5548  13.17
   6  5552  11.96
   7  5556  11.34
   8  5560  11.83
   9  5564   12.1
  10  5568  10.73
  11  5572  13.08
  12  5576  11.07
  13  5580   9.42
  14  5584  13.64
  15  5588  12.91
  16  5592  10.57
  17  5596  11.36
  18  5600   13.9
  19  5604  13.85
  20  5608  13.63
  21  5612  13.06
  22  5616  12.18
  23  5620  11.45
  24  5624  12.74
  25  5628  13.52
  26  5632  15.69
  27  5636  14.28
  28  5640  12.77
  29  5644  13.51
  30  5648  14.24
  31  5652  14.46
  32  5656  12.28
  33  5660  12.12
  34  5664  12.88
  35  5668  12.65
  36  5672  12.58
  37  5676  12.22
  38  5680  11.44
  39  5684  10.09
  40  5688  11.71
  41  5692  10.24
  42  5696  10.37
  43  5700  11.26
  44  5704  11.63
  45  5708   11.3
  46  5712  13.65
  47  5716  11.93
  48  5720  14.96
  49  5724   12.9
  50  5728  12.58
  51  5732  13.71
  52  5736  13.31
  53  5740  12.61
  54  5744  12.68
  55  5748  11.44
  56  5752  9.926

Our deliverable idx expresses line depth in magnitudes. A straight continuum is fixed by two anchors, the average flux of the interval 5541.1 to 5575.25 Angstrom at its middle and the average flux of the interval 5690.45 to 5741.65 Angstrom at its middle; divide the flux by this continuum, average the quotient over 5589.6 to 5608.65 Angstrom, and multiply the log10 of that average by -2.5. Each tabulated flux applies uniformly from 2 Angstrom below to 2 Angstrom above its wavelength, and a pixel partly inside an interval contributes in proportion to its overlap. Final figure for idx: -0.03 mag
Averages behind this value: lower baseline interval 12.2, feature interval 12.6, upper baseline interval 12.4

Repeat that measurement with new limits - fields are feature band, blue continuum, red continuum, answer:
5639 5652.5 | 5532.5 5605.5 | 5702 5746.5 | -0.10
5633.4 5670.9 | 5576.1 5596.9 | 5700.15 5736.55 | -0.09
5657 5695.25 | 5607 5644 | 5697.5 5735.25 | 0.10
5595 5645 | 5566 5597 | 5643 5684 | -0.10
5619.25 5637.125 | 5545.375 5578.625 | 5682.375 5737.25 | -0.14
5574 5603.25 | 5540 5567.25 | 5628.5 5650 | 0.10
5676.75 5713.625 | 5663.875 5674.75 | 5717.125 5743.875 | 0.14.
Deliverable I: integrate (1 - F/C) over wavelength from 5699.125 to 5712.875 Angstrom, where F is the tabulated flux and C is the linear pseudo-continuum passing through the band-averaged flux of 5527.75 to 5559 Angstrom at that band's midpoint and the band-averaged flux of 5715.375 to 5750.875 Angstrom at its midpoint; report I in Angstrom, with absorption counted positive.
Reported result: 1.0 Angstrom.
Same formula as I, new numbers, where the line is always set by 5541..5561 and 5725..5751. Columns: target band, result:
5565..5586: 1.37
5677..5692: 1.81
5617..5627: 0.19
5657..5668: 0.02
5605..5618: -0.58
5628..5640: -1.80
